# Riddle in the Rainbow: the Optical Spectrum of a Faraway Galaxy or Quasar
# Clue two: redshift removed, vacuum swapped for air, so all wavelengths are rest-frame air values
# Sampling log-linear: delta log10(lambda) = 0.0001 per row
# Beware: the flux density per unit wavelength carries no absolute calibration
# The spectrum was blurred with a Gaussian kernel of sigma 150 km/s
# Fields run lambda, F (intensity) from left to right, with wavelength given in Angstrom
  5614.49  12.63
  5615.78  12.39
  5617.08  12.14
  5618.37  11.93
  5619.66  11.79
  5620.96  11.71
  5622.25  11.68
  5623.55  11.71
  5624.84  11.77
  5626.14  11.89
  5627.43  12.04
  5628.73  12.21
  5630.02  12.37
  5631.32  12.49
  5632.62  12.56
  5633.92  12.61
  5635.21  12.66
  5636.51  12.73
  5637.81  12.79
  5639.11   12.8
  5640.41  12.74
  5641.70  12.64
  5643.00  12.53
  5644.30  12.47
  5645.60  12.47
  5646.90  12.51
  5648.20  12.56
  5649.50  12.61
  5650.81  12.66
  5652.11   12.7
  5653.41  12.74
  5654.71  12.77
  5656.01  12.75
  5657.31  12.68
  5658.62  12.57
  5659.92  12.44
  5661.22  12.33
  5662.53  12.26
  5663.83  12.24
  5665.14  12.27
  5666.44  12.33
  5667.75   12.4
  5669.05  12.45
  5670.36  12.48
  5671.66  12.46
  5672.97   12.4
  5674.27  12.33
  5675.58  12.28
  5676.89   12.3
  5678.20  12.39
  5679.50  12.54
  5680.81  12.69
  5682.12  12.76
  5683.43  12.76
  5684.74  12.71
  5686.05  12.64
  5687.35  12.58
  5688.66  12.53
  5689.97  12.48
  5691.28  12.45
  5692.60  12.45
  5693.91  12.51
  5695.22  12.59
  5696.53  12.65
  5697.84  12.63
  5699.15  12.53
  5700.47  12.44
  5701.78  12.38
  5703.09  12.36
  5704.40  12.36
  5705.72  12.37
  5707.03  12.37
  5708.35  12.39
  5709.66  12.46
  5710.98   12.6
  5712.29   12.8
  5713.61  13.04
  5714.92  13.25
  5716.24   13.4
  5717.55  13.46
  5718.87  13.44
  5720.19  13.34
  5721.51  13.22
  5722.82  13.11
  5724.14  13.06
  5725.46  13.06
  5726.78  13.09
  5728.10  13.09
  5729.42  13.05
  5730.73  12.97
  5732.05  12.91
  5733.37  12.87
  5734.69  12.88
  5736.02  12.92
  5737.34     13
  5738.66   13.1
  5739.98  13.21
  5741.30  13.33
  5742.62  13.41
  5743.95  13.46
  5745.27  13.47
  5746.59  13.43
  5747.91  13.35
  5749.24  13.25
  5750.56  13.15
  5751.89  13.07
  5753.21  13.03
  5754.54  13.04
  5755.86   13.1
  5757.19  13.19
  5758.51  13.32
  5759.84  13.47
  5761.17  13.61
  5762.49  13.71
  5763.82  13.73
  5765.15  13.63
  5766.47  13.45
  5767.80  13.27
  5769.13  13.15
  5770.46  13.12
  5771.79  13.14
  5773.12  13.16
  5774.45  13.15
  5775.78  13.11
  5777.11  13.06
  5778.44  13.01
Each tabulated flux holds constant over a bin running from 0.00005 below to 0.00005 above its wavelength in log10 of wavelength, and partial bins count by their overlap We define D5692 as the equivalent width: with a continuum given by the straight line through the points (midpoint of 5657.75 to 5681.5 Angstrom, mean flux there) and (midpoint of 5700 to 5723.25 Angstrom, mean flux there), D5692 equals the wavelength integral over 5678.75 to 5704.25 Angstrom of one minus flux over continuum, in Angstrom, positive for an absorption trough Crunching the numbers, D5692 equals 0.1 Angstrom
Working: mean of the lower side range 12.4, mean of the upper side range 12.8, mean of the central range 12.6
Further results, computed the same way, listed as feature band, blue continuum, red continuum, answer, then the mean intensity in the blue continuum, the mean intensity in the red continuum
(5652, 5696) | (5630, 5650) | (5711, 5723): 1.2 Angstrom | 12.6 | 13.2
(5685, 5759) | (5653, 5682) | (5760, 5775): 0.2 Angstrom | 12.5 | 13.4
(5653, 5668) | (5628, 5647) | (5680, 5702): 0.1 Angstrom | 12.6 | 12.6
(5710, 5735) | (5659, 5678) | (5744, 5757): -0.3 Angstrom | 12.4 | 13.2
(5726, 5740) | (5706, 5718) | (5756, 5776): 0.0 Angstrom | 12.8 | 13.3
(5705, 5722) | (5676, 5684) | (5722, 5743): -0.1 Angstrom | 12.6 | 13.1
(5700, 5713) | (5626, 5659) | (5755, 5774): 0.5 Angstrom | 12.6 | 13.4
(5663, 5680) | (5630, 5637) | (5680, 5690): 0.4 Angstrom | 12.6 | 12.7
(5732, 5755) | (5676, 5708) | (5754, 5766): 0.1 Angstrom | 12.5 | 13.4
